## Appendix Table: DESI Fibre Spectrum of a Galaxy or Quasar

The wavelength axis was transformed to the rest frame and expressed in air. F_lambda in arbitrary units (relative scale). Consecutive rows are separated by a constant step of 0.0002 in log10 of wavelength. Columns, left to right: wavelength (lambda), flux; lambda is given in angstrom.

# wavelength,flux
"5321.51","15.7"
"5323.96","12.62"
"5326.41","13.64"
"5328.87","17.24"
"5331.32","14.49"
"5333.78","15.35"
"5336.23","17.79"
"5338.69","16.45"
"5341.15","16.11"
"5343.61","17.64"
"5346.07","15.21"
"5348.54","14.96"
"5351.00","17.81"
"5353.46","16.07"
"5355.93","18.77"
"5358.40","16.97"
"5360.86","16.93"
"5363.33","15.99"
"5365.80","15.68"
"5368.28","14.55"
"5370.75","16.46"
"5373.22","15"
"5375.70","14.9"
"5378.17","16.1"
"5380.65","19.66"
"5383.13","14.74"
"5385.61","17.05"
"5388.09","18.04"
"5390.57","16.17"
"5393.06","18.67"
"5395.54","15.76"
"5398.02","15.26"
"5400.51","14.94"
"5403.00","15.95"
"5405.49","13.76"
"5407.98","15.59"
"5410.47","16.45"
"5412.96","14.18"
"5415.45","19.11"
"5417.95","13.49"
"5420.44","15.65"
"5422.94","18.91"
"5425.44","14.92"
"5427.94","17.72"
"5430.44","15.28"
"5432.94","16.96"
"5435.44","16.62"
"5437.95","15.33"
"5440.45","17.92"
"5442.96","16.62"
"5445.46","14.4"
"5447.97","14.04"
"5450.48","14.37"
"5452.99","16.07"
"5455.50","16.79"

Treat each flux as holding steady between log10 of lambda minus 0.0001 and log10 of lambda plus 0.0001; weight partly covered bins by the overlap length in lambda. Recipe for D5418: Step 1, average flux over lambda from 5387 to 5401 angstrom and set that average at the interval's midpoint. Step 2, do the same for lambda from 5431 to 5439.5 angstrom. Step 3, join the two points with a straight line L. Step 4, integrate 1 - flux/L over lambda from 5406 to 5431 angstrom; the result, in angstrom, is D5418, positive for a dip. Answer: 0.5 angstrom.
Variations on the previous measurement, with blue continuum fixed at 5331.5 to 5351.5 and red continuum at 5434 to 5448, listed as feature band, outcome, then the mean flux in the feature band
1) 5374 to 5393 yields -0.71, 16.7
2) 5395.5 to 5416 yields 0.69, 15.5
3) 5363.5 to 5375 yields 0.52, 15.4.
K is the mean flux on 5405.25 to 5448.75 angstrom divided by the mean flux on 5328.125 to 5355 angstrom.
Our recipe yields 1.0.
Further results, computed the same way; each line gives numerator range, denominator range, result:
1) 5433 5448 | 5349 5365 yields 0.95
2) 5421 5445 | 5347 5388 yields 1.01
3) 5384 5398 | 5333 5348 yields 1.03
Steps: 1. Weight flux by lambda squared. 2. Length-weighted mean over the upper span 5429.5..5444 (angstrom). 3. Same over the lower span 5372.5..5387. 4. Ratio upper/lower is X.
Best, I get 1.0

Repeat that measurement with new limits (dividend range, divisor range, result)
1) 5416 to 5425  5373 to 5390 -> 0.99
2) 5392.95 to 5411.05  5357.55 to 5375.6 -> 1.00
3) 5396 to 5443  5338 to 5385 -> 1.00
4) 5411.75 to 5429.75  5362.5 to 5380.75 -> 1.05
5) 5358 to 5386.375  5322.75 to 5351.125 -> 1.04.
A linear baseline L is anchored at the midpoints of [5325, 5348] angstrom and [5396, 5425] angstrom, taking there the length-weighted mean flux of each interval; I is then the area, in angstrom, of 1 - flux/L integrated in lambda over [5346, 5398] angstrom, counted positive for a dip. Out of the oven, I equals -2.03 angstrom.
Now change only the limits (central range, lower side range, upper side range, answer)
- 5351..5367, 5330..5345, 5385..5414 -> -0.62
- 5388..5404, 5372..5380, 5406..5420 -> -0.65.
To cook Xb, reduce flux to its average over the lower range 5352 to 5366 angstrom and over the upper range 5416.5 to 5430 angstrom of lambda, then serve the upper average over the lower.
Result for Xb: 1.0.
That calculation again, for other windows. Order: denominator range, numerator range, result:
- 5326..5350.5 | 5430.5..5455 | 0.99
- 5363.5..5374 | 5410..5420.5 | 1.02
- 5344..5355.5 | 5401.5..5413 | 0.94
